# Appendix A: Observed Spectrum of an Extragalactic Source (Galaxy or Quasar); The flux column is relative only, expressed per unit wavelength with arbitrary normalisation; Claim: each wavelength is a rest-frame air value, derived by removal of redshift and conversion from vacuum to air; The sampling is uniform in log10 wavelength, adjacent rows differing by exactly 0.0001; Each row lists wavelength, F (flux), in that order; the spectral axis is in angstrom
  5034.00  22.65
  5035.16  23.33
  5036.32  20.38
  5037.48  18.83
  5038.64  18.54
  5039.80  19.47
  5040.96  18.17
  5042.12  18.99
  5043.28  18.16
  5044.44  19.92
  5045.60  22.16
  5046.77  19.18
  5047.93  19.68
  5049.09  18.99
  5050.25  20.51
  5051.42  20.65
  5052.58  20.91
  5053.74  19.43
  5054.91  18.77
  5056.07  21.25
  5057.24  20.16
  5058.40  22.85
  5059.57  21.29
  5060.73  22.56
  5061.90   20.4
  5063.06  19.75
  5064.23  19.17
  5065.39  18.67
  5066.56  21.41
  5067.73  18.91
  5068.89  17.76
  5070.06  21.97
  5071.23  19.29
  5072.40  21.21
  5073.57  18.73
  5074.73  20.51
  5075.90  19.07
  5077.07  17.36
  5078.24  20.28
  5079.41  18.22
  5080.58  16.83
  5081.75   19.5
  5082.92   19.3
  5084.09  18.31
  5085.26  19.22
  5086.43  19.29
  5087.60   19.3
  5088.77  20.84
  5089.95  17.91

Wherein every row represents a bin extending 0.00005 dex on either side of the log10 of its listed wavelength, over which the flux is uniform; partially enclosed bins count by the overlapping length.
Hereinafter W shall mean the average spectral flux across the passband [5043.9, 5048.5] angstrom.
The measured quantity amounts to 20.2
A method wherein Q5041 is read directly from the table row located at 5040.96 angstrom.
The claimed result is 18.17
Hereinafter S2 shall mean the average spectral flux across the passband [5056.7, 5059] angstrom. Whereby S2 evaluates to 21.5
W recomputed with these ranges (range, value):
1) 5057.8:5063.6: 21.4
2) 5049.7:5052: 20.5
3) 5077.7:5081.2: 18.4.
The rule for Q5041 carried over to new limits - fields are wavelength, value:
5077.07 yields 17.36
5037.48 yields 18.83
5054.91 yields 18.77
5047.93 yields 19.68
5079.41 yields 18.22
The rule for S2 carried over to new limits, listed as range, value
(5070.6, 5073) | 20.2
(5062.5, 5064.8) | 19.4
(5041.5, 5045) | 19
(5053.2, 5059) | 20.5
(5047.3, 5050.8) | 19.8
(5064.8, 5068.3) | 19.7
